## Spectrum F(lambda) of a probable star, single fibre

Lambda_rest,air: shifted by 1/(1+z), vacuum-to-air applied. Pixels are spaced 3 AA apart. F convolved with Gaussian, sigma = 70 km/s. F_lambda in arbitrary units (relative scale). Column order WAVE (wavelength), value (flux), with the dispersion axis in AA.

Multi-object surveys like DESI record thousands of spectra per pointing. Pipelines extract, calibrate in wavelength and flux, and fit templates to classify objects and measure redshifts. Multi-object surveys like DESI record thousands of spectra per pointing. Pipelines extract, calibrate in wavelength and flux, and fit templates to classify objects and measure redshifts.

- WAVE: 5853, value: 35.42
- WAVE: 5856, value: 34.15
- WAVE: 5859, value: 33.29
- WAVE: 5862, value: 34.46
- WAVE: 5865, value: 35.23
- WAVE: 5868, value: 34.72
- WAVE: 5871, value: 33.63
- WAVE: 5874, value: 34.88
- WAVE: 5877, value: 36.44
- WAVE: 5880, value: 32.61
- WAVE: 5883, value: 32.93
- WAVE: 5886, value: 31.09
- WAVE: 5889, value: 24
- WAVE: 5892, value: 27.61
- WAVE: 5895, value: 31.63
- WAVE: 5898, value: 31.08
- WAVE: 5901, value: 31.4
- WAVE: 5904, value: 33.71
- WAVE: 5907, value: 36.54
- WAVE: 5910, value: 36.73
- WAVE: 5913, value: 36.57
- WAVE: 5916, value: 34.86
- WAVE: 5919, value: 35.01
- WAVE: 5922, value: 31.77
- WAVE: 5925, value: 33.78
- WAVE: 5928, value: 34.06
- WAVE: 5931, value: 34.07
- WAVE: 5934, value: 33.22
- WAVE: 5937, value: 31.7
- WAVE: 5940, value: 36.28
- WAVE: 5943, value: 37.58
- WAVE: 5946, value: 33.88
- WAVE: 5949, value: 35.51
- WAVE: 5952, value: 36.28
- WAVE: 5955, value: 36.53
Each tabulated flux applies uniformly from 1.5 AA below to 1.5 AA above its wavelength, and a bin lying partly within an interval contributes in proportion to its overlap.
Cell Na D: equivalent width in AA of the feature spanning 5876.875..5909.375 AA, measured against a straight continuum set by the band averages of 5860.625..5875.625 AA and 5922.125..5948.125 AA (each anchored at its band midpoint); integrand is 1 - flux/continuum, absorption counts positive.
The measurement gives 2.63 AA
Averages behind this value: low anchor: 34.6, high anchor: 34.2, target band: 31.7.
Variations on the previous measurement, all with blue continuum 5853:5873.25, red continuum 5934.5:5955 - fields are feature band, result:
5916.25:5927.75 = 0.4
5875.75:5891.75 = 1.6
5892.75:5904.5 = 1.1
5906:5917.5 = -0.4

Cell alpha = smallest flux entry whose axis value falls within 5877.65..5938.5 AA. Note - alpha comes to 24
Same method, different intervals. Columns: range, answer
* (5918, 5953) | 31.7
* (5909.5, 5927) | 31.77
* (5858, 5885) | 32.61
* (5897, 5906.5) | 31.08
